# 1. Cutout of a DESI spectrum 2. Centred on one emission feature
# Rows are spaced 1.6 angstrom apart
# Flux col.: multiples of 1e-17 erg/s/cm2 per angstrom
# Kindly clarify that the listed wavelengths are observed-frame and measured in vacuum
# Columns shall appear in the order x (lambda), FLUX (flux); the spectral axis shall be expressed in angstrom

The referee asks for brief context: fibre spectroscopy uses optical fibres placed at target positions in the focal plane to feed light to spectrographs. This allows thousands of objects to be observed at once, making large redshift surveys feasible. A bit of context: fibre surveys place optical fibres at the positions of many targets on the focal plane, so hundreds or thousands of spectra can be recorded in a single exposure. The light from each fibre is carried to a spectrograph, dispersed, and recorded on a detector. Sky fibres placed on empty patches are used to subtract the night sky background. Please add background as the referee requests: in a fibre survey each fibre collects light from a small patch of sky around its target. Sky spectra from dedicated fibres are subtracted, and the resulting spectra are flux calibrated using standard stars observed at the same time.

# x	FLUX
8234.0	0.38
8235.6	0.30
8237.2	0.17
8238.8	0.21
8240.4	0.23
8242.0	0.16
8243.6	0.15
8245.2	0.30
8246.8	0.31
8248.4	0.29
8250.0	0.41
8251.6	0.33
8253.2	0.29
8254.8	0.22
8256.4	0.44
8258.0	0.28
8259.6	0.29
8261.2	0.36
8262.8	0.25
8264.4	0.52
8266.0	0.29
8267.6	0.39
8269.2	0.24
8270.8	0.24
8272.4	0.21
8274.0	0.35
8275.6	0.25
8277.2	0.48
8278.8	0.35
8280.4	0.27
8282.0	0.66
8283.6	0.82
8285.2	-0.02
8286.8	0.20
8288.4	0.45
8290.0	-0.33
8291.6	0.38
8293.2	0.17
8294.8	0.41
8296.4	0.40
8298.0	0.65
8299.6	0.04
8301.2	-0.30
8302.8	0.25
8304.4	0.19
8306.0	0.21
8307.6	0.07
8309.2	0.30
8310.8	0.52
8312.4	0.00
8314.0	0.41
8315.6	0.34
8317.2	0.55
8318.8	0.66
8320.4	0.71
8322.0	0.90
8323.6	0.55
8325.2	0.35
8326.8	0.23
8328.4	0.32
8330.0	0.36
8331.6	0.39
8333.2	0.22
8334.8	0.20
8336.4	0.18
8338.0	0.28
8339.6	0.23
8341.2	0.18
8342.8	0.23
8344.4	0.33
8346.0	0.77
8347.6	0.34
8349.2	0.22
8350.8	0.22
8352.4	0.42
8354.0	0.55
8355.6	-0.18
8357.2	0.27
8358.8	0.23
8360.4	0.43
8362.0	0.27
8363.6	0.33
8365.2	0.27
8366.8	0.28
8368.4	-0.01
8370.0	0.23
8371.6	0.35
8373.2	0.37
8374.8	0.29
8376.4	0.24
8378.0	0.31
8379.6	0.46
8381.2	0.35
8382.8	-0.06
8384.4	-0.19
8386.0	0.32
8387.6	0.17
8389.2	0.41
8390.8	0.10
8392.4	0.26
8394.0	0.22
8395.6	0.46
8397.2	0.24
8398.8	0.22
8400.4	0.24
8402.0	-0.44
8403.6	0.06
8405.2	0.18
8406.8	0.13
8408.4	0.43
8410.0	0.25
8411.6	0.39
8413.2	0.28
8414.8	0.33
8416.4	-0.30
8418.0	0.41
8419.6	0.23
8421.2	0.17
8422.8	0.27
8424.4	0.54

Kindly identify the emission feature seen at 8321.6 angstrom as Hgamma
